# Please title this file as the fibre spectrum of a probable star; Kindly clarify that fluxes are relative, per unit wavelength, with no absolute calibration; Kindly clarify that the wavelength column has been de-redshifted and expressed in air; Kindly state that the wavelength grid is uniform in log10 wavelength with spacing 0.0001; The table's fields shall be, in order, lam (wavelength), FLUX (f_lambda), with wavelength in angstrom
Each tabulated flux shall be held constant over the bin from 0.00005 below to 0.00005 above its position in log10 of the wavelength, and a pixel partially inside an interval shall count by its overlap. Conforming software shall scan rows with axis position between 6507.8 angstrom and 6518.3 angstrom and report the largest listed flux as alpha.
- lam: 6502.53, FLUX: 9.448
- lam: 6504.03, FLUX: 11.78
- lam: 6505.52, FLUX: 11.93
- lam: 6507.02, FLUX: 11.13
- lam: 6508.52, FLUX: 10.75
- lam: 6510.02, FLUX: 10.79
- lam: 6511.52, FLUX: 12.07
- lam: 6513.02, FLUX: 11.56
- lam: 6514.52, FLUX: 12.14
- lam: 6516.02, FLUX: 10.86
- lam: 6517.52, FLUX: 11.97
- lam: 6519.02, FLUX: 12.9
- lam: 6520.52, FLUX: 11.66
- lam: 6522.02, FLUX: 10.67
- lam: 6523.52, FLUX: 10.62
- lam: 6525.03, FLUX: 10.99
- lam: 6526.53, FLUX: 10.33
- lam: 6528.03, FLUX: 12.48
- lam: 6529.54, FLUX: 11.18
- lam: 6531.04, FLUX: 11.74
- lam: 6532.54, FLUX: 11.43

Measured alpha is 12.14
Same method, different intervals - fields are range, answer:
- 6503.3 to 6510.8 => 11.93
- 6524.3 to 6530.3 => 12.48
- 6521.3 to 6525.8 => 10.99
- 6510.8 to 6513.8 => 12.07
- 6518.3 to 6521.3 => 12.9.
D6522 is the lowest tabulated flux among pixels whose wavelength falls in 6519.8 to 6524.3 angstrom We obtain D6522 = 10.62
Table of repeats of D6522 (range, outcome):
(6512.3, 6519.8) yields 10.86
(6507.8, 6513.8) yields 10.75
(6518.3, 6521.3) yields 11.66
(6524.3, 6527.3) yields 10.33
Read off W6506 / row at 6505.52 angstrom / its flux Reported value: 11.93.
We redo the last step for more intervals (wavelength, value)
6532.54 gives 11.43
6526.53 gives 10.33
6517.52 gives 11.97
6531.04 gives 11.74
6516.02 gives 10.86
